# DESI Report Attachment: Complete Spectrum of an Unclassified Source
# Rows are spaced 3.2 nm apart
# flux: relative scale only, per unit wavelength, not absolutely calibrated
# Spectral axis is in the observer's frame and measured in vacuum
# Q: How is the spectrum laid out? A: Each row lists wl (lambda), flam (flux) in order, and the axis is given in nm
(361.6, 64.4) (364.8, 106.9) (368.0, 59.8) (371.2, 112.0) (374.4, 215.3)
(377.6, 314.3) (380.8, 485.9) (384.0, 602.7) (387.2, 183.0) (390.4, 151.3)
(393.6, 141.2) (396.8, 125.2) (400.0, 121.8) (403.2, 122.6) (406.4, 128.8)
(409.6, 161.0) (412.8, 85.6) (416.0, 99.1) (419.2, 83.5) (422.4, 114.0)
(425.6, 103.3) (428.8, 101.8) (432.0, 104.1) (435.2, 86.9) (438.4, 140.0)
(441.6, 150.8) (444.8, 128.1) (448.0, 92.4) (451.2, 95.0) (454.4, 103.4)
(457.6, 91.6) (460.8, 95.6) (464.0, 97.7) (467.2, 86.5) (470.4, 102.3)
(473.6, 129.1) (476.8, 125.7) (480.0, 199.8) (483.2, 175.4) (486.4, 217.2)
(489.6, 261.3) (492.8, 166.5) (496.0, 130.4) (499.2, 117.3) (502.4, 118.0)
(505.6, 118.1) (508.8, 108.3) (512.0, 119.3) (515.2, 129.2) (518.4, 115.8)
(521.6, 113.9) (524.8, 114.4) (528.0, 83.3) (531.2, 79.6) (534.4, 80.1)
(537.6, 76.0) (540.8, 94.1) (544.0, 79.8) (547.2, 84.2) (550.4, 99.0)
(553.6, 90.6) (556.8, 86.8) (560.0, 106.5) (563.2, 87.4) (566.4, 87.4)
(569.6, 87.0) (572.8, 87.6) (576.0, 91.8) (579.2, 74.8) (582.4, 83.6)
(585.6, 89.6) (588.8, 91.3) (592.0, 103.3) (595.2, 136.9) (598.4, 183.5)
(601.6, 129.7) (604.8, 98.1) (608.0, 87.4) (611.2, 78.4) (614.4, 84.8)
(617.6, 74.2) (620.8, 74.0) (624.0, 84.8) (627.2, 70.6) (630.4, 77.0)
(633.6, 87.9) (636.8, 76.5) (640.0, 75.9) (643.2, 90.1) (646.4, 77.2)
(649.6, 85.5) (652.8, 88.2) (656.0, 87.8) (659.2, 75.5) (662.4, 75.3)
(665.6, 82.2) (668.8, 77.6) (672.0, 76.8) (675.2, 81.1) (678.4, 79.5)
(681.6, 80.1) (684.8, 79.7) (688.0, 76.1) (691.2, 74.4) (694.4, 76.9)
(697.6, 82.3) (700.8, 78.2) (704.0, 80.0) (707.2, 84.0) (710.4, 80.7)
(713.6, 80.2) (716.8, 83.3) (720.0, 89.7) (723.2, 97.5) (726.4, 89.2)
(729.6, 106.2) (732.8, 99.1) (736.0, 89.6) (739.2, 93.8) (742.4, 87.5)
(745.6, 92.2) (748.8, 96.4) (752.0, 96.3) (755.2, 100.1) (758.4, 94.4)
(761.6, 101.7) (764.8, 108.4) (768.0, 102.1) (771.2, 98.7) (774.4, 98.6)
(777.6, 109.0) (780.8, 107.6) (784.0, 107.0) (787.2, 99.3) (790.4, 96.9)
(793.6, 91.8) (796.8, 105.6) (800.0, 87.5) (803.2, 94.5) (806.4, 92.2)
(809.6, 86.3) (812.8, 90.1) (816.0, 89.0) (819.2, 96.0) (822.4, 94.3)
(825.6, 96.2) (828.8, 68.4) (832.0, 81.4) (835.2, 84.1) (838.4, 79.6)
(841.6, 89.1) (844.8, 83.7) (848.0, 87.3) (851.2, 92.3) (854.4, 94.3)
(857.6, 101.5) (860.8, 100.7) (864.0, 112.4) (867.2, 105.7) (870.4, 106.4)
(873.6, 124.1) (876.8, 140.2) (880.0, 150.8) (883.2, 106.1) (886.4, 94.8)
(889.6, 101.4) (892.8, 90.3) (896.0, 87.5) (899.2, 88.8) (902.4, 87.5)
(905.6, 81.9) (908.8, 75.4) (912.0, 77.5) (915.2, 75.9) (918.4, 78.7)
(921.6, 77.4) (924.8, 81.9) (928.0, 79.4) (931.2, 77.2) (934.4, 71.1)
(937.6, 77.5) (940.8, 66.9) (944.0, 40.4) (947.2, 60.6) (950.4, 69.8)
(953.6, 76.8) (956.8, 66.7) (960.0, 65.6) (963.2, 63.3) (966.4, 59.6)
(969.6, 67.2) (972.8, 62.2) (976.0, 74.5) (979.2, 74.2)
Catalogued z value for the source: 2.141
